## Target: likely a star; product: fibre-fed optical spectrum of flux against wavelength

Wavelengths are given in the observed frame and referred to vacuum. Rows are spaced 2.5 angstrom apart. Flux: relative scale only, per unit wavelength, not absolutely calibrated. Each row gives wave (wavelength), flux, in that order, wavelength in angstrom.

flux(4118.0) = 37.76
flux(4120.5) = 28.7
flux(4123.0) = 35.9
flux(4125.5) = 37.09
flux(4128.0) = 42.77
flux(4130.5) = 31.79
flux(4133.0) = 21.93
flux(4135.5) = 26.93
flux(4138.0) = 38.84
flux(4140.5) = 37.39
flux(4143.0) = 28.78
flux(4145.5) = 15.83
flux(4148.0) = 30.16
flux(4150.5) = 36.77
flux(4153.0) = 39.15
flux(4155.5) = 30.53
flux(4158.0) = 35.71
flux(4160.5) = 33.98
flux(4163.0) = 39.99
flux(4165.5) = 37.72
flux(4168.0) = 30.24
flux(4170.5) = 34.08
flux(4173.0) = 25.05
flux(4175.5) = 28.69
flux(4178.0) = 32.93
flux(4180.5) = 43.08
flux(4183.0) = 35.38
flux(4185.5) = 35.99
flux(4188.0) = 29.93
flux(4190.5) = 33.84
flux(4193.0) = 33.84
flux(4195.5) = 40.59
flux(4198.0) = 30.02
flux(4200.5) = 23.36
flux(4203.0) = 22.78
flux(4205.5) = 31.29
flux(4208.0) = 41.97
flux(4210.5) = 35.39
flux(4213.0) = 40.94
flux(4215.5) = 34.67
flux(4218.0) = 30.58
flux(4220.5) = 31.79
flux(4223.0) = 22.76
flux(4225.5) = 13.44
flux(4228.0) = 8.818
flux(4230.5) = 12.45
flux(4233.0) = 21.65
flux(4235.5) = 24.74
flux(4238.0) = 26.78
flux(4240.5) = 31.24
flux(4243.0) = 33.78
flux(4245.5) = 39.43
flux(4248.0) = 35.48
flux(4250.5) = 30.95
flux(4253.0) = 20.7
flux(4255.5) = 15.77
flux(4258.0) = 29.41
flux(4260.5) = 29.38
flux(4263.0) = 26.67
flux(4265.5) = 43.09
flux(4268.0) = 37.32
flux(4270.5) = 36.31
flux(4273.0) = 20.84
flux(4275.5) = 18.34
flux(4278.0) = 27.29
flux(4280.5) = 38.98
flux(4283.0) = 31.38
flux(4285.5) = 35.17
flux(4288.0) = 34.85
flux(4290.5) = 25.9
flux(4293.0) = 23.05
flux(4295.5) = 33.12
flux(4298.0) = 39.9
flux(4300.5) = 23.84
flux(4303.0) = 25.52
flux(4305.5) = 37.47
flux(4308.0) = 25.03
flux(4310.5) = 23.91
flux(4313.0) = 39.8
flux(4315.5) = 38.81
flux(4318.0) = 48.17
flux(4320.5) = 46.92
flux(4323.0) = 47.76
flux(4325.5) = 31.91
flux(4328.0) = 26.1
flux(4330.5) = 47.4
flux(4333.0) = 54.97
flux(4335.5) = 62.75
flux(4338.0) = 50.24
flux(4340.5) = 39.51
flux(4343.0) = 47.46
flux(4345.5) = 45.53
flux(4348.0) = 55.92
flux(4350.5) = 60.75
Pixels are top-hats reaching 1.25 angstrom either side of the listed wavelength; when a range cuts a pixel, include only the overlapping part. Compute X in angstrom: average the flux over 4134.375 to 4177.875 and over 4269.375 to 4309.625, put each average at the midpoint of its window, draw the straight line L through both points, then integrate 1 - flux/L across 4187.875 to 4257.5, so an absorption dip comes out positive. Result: 5.7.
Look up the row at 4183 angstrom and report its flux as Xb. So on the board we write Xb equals 35.38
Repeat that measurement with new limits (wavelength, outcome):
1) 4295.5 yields 33.12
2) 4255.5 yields 15.77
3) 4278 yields 27.29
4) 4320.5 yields 46.92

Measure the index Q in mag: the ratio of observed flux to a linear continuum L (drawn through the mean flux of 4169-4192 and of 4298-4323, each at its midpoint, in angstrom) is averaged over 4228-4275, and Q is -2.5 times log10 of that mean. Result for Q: 0.22 mag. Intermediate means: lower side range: 33.2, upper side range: 35.3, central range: 28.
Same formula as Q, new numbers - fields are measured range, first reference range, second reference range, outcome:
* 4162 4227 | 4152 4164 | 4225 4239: -0.21 mag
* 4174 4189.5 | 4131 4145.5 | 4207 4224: -0.07 mag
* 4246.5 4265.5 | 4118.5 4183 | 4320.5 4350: 0.40 mag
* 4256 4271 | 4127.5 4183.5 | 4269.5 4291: -0.08 mag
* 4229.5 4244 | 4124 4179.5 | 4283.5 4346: 0.37 mag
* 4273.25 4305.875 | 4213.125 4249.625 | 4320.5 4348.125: 0.25 mag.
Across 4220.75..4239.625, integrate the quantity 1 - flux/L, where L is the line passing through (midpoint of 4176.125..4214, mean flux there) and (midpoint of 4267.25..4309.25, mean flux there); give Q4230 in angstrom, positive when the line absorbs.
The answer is 7.49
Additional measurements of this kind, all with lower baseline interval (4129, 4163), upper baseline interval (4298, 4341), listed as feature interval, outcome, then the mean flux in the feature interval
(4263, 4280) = 3.0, 30.6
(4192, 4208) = 1.4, 31.2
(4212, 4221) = 0.1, 34.5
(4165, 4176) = 0.7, 30.9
